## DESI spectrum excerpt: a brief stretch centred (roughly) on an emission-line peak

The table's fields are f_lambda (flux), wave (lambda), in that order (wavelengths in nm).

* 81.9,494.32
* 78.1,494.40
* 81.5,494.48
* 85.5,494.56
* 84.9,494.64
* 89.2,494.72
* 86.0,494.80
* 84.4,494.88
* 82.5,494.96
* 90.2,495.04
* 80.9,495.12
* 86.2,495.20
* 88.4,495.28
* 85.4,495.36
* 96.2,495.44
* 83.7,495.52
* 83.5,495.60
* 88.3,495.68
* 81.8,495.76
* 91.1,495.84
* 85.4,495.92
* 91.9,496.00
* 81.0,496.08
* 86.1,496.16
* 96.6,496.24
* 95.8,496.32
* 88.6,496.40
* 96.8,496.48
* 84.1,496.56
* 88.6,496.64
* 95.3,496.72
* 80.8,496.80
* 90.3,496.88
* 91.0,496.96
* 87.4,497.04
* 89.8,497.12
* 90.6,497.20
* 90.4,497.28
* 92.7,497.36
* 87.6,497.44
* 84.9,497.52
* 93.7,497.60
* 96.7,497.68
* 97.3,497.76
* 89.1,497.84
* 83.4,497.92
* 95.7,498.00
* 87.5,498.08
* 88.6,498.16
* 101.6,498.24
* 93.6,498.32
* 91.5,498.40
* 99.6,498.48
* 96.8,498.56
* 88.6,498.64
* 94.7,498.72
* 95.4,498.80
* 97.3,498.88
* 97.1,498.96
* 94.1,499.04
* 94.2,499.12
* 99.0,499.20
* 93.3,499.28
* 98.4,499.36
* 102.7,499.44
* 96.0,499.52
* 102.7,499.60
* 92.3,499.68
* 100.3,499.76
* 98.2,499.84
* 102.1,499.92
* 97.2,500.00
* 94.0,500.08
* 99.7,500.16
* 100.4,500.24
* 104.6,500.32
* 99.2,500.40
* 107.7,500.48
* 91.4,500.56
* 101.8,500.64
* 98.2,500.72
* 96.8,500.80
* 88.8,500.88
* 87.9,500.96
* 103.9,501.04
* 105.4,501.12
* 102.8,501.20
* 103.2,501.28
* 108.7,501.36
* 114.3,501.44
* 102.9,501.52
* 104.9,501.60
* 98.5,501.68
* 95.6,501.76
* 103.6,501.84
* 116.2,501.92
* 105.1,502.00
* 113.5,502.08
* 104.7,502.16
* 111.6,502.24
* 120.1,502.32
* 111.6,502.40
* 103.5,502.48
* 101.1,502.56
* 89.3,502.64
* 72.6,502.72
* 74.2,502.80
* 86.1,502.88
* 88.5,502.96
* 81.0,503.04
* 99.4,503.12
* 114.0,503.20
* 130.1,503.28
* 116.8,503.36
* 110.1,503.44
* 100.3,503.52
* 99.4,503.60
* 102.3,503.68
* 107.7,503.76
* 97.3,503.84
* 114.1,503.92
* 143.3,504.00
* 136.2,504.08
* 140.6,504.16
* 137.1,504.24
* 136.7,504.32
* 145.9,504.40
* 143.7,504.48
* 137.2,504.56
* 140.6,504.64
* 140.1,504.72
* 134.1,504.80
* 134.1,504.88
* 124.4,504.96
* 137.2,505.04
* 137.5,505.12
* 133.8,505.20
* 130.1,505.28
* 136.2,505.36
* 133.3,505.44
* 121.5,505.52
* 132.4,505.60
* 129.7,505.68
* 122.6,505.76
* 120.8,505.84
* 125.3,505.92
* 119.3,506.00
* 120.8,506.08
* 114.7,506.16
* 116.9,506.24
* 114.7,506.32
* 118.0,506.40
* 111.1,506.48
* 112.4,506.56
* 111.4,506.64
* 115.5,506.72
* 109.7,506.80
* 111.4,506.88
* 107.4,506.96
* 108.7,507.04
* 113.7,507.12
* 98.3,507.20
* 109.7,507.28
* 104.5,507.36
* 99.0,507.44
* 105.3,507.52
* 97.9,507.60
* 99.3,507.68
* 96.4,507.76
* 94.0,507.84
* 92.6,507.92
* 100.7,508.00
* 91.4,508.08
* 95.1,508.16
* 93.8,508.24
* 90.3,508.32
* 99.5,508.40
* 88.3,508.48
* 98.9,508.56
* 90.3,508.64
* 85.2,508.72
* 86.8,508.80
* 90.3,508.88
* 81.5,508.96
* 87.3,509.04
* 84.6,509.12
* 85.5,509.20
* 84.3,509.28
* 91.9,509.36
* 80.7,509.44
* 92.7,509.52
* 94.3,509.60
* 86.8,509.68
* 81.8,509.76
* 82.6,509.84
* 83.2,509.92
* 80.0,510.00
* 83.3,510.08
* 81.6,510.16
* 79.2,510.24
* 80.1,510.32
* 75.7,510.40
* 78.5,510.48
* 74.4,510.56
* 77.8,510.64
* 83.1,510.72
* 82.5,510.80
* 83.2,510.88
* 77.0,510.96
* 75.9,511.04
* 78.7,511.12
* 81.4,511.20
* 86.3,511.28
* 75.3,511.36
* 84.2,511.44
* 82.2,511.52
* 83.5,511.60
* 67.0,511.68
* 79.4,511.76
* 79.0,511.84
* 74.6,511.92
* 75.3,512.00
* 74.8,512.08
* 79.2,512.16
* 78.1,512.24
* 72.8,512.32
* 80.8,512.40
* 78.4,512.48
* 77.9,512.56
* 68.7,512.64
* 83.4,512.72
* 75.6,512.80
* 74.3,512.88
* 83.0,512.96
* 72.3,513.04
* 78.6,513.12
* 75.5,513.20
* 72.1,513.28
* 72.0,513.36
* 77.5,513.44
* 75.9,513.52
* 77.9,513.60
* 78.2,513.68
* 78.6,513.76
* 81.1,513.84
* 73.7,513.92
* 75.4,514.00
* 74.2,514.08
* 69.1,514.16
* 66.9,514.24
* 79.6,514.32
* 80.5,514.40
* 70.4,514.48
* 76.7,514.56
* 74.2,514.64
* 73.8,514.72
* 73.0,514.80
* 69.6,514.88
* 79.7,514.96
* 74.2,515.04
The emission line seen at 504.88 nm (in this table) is C IV 1549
